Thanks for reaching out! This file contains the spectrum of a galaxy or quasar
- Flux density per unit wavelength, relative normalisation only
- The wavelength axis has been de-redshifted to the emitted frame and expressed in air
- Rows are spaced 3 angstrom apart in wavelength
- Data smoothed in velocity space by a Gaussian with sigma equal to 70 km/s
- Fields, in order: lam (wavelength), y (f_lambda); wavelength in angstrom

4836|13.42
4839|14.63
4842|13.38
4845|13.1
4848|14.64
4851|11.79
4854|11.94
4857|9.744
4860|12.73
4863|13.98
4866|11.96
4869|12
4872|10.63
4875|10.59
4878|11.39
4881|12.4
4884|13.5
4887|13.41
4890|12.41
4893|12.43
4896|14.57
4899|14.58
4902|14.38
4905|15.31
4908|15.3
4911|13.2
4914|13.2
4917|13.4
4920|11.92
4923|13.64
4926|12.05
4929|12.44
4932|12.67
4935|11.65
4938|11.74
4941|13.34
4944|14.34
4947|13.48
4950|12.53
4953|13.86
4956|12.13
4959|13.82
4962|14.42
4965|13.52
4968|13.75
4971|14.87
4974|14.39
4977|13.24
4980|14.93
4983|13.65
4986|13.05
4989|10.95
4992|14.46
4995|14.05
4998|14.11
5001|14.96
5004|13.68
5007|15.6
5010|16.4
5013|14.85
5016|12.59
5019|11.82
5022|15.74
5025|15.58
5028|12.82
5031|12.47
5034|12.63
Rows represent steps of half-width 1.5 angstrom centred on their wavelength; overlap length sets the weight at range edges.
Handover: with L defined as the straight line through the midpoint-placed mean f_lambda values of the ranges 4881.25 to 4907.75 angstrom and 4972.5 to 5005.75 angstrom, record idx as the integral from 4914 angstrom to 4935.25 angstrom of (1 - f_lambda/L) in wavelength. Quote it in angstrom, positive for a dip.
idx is 1.8 angstrom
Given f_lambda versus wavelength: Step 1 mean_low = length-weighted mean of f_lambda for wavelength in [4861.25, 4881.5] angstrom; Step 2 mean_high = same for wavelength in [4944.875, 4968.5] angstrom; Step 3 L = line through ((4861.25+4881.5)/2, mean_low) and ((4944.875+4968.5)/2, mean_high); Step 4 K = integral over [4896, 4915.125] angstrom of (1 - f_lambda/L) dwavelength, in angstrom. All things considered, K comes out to -2.9 angstrom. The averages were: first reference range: 11.8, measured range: 14.4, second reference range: 13.4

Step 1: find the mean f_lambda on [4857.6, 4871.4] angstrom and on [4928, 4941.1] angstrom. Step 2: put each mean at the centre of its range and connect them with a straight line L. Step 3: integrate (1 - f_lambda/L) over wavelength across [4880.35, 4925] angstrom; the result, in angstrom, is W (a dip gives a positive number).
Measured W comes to -4.66 angstrom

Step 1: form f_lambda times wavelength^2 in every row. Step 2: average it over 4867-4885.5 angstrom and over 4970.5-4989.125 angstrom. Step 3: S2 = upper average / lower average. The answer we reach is 1.2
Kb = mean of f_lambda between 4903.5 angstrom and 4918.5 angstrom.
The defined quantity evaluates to 14.1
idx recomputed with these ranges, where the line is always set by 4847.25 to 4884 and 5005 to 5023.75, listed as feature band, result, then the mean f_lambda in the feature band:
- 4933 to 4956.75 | 0.8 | 12.9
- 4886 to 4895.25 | -0.3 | 12.9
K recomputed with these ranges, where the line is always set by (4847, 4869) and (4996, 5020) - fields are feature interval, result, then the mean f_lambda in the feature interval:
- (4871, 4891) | 0.9 angstrom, 12.1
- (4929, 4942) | 1.0 angstrom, 12.3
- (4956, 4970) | 0.0 angstrom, 13.7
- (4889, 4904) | -1.1 angstrom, 13.8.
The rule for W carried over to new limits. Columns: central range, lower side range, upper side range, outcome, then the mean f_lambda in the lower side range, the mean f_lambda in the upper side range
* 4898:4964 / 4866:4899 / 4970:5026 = -1.0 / 12.4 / 14.1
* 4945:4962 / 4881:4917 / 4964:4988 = 0.7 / 13.8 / 13.9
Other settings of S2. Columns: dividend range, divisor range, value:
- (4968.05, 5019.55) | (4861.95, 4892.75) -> 1.20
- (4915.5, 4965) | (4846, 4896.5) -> 1.08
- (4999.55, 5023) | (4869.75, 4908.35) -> 1.16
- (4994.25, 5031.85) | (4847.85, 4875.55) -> 1.27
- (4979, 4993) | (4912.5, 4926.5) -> 1.06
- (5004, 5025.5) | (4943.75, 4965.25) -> 1.11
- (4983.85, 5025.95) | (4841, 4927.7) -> 1.15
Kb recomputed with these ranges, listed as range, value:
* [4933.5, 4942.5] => 12.2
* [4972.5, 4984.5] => 14.1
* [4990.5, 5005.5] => 14.3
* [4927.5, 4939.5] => 12.1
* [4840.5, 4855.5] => 13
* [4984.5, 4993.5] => 12.8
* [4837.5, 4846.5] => 13.7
